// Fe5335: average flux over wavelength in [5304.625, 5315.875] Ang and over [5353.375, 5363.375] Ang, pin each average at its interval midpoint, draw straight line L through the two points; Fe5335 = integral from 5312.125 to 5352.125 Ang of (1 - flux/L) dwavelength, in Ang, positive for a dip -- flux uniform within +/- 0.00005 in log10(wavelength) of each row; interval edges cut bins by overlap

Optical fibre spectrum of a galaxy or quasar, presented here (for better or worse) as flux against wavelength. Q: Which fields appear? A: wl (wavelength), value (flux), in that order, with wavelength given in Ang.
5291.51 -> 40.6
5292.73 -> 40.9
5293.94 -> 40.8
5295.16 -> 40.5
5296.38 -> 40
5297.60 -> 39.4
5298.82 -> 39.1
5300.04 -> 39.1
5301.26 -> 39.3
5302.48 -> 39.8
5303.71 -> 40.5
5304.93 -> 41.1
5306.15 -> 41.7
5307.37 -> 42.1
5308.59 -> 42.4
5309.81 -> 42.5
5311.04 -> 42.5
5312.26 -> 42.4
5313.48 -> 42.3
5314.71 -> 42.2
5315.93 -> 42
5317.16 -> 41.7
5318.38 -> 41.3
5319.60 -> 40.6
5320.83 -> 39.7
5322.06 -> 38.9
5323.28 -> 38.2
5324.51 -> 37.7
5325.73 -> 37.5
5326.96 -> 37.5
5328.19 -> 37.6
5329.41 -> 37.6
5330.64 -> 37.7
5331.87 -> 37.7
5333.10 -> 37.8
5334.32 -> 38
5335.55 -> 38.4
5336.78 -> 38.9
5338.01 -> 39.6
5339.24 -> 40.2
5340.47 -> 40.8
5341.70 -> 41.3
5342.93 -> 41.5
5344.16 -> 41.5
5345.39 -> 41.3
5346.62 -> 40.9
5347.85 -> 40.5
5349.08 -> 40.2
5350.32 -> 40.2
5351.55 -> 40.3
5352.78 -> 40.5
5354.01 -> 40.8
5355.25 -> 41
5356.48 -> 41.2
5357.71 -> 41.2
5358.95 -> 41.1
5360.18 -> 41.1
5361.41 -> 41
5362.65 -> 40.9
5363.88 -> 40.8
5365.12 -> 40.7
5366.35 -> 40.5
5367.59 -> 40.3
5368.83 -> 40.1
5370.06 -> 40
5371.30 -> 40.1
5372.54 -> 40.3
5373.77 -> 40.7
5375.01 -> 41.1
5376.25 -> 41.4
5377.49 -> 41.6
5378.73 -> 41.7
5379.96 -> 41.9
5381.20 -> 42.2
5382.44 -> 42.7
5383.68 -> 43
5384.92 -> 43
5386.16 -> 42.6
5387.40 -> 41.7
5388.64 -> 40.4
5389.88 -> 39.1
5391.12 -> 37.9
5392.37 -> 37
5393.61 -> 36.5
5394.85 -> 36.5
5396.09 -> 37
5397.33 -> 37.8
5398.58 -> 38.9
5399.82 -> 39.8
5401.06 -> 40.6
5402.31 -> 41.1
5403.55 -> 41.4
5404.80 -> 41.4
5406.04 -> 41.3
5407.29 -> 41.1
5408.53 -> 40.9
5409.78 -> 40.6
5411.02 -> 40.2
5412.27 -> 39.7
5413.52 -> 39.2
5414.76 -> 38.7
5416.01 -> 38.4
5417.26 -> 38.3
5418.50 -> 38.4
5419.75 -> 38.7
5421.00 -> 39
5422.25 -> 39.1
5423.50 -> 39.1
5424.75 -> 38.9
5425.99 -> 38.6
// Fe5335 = 1.80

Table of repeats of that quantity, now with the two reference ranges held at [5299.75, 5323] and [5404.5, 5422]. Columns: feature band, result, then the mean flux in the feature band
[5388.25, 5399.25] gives 0.6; 37.9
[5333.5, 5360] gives 0.1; 40.4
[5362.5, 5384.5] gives -0.5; 41.1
